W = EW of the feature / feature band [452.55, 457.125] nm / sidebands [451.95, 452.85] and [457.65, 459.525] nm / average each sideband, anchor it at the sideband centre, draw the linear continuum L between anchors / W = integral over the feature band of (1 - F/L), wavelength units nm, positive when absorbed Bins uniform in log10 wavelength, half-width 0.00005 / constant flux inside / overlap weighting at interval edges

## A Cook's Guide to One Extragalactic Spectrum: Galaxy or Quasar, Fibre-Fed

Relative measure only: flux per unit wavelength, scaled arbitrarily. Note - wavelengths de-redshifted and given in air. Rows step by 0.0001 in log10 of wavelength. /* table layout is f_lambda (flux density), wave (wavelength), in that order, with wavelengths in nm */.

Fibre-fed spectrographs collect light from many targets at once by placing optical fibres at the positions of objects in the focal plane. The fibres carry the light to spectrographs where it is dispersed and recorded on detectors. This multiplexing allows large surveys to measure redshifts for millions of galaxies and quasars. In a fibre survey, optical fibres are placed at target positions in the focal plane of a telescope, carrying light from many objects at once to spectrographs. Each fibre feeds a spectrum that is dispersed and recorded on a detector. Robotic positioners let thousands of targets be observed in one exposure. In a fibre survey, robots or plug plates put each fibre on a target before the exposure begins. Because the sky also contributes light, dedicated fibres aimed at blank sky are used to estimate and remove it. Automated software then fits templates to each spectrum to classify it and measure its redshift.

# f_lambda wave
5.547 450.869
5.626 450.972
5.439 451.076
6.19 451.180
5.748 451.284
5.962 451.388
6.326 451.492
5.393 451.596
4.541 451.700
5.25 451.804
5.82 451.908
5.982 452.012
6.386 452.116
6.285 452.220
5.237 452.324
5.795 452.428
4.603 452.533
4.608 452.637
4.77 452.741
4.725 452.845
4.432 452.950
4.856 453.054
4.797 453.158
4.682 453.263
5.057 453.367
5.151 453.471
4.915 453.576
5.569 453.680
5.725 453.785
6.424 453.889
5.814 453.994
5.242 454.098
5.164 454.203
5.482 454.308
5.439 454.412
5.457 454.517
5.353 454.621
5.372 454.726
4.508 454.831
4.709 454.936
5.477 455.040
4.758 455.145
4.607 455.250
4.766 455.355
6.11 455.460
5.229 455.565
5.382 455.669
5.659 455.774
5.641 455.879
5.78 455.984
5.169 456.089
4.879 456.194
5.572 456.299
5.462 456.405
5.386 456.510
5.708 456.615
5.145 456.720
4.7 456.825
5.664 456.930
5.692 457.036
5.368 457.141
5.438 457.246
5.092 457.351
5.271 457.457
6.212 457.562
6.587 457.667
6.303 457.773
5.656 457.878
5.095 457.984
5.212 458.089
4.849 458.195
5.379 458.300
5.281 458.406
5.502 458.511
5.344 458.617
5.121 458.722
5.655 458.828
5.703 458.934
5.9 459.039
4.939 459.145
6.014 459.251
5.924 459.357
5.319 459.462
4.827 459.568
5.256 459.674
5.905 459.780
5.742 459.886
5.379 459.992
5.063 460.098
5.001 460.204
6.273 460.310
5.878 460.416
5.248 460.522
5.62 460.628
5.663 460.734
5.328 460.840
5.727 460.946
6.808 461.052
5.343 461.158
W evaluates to 0.19 nm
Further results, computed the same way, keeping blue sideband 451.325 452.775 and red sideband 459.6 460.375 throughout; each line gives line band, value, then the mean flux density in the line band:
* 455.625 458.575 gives 0.02 nm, 5.47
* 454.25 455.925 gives 0.08 nm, 5.25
